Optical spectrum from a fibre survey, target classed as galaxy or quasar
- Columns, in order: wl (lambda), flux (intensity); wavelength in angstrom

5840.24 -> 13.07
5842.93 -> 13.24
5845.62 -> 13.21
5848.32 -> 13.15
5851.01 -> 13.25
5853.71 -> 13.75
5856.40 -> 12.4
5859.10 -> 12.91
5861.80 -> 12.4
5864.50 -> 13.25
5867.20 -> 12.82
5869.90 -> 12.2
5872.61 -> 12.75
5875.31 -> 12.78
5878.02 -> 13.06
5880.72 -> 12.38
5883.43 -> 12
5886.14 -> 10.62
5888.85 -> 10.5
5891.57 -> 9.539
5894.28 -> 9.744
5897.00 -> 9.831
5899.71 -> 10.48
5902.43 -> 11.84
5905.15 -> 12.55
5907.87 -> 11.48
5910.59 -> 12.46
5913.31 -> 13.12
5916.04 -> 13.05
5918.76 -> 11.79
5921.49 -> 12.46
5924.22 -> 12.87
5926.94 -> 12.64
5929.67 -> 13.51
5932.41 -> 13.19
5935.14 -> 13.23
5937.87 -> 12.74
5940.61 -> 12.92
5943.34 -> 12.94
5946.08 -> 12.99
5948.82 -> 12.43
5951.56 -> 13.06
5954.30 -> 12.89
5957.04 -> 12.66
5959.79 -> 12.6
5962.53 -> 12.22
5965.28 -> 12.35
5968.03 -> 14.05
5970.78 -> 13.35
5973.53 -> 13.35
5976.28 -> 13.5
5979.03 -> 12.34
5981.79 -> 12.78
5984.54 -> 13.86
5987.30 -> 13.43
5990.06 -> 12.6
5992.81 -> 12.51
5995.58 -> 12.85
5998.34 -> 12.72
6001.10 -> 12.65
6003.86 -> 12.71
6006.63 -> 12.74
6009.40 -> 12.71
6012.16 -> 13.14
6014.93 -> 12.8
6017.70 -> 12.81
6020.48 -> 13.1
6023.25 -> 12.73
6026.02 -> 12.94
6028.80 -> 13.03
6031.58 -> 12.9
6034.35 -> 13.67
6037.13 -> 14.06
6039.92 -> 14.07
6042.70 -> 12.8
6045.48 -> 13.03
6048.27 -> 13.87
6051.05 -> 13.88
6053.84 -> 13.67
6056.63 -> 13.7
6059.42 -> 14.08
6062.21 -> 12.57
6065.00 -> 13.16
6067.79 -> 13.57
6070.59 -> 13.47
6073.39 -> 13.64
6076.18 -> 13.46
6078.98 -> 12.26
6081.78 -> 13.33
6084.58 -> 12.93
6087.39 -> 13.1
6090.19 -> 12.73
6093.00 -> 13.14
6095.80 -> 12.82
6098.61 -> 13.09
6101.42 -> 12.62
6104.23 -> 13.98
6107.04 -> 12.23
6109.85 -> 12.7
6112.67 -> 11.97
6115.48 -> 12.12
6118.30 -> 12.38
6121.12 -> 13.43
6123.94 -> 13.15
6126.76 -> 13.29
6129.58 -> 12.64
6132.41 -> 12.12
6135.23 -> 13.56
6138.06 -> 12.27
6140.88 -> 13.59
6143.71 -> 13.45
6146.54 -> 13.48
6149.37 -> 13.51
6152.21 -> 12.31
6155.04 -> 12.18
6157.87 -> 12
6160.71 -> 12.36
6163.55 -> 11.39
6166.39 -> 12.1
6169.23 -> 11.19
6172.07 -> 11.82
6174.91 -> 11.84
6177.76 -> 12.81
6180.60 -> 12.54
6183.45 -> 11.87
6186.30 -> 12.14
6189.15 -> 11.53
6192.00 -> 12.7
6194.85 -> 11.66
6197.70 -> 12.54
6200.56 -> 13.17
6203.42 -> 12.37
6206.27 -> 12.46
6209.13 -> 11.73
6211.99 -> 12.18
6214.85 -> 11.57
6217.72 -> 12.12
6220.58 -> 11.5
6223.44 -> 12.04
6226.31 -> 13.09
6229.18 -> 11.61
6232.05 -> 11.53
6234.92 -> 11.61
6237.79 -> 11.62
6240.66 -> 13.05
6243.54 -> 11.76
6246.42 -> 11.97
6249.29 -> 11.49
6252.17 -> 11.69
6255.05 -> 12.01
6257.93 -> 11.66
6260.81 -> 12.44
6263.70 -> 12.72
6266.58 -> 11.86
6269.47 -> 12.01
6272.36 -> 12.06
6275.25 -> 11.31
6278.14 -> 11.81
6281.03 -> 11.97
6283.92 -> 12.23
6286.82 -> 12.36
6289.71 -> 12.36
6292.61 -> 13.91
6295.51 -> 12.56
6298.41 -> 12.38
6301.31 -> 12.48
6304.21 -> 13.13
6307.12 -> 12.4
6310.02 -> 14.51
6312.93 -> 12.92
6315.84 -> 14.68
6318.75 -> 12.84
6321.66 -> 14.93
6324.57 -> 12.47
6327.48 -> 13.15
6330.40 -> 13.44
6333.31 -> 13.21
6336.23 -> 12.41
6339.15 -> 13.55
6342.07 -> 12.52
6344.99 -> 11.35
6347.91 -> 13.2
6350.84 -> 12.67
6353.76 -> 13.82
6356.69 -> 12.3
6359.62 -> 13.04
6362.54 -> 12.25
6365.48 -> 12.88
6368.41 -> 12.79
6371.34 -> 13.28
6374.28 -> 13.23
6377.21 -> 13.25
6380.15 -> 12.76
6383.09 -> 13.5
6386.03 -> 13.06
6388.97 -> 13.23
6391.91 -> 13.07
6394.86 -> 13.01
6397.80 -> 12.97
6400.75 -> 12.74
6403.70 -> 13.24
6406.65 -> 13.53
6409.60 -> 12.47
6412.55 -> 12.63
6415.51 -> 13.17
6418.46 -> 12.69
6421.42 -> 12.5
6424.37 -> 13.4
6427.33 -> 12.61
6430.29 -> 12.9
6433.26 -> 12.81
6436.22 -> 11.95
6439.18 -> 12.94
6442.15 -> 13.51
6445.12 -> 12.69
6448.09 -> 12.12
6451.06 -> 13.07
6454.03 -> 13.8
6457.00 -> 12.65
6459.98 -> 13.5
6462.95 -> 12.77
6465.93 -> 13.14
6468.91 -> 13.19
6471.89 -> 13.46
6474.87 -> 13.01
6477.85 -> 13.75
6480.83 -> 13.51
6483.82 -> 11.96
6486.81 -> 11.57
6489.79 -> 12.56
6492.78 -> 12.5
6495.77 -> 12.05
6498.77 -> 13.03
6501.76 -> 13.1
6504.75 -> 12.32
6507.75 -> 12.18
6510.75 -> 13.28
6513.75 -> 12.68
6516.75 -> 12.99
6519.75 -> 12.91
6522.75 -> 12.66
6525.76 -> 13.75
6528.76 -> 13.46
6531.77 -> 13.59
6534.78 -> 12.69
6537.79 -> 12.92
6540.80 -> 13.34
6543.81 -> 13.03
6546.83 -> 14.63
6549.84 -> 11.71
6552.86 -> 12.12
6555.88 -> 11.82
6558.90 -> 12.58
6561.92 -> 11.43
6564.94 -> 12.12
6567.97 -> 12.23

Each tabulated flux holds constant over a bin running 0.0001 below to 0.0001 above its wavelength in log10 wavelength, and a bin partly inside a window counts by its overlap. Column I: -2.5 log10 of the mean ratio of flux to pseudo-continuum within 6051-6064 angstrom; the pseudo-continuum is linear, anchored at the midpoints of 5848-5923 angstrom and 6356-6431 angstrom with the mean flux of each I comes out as -0.10 mag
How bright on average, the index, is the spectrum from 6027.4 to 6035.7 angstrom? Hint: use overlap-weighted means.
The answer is 13.2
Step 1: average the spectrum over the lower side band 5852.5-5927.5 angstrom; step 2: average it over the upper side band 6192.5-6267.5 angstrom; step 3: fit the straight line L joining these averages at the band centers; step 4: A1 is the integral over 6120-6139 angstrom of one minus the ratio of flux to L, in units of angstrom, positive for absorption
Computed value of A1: -1.4 angstrom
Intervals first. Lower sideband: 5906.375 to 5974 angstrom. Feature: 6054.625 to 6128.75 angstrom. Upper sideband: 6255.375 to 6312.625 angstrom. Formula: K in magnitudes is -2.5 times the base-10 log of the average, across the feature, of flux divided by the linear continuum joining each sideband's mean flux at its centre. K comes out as -0.033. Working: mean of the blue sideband 12.8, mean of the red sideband 12.4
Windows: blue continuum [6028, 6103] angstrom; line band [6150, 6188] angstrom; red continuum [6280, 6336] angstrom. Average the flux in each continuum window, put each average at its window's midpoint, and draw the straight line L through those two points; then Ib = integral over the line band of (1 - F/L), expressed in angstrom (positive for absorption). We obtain 3.21 angstrom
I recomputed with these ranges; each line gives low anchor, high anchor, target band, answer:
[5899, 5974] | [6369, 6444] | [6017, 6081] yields -0.05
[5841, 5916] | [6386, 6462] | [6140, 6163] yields -0.02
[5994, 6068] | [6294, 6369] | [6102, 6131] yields 0.03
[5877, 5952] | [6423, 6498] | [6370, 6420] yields -0.02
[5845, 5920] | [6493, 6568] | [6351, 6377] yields -0.03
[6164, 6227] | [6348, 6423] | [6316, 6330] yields -0.07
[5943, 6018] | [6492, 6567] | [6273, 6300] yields 0.04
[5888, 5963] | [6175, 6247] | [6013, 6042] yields -0.09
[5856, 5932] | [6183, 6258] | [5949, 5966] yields -0.05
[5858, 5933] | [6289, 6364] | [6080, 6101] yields -0.04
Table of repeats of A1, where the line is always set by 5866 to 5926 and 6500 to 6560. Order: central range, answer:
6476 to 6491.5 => 0.2 angstrom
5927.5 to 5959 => -2.7 angstrom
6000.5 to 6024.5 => -1.6 angstrom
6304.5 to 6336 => -2.2 angstrom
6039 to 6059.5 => -2.6 angstrom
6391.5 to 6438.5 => -0.6 angstrom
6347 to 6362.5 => -0.4 angstrom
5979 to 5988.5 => -1.0 angstrom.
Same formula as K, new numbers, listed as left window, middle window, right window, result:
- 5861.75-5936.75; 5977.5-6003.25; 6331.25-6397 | -0.05 mag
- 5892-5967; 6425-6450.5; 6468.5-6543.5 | 0.01 mag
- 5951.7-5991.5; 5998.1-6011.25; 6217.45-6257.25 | 0.01 mag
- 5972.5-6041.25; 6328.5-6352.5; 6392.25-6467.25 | 0.01 mag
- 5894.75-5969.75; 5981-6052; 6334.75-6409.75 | -0.04 mag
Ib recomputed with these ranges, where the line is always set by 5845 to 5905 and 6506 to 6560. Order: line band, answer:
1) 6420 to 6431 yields -0.08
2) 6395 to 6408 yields -0.38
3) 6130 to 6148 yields -0.98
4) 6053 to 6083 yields -2.59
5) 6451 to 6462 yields -0.39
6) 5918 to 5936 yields -1.09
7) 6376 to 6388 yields -0.41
